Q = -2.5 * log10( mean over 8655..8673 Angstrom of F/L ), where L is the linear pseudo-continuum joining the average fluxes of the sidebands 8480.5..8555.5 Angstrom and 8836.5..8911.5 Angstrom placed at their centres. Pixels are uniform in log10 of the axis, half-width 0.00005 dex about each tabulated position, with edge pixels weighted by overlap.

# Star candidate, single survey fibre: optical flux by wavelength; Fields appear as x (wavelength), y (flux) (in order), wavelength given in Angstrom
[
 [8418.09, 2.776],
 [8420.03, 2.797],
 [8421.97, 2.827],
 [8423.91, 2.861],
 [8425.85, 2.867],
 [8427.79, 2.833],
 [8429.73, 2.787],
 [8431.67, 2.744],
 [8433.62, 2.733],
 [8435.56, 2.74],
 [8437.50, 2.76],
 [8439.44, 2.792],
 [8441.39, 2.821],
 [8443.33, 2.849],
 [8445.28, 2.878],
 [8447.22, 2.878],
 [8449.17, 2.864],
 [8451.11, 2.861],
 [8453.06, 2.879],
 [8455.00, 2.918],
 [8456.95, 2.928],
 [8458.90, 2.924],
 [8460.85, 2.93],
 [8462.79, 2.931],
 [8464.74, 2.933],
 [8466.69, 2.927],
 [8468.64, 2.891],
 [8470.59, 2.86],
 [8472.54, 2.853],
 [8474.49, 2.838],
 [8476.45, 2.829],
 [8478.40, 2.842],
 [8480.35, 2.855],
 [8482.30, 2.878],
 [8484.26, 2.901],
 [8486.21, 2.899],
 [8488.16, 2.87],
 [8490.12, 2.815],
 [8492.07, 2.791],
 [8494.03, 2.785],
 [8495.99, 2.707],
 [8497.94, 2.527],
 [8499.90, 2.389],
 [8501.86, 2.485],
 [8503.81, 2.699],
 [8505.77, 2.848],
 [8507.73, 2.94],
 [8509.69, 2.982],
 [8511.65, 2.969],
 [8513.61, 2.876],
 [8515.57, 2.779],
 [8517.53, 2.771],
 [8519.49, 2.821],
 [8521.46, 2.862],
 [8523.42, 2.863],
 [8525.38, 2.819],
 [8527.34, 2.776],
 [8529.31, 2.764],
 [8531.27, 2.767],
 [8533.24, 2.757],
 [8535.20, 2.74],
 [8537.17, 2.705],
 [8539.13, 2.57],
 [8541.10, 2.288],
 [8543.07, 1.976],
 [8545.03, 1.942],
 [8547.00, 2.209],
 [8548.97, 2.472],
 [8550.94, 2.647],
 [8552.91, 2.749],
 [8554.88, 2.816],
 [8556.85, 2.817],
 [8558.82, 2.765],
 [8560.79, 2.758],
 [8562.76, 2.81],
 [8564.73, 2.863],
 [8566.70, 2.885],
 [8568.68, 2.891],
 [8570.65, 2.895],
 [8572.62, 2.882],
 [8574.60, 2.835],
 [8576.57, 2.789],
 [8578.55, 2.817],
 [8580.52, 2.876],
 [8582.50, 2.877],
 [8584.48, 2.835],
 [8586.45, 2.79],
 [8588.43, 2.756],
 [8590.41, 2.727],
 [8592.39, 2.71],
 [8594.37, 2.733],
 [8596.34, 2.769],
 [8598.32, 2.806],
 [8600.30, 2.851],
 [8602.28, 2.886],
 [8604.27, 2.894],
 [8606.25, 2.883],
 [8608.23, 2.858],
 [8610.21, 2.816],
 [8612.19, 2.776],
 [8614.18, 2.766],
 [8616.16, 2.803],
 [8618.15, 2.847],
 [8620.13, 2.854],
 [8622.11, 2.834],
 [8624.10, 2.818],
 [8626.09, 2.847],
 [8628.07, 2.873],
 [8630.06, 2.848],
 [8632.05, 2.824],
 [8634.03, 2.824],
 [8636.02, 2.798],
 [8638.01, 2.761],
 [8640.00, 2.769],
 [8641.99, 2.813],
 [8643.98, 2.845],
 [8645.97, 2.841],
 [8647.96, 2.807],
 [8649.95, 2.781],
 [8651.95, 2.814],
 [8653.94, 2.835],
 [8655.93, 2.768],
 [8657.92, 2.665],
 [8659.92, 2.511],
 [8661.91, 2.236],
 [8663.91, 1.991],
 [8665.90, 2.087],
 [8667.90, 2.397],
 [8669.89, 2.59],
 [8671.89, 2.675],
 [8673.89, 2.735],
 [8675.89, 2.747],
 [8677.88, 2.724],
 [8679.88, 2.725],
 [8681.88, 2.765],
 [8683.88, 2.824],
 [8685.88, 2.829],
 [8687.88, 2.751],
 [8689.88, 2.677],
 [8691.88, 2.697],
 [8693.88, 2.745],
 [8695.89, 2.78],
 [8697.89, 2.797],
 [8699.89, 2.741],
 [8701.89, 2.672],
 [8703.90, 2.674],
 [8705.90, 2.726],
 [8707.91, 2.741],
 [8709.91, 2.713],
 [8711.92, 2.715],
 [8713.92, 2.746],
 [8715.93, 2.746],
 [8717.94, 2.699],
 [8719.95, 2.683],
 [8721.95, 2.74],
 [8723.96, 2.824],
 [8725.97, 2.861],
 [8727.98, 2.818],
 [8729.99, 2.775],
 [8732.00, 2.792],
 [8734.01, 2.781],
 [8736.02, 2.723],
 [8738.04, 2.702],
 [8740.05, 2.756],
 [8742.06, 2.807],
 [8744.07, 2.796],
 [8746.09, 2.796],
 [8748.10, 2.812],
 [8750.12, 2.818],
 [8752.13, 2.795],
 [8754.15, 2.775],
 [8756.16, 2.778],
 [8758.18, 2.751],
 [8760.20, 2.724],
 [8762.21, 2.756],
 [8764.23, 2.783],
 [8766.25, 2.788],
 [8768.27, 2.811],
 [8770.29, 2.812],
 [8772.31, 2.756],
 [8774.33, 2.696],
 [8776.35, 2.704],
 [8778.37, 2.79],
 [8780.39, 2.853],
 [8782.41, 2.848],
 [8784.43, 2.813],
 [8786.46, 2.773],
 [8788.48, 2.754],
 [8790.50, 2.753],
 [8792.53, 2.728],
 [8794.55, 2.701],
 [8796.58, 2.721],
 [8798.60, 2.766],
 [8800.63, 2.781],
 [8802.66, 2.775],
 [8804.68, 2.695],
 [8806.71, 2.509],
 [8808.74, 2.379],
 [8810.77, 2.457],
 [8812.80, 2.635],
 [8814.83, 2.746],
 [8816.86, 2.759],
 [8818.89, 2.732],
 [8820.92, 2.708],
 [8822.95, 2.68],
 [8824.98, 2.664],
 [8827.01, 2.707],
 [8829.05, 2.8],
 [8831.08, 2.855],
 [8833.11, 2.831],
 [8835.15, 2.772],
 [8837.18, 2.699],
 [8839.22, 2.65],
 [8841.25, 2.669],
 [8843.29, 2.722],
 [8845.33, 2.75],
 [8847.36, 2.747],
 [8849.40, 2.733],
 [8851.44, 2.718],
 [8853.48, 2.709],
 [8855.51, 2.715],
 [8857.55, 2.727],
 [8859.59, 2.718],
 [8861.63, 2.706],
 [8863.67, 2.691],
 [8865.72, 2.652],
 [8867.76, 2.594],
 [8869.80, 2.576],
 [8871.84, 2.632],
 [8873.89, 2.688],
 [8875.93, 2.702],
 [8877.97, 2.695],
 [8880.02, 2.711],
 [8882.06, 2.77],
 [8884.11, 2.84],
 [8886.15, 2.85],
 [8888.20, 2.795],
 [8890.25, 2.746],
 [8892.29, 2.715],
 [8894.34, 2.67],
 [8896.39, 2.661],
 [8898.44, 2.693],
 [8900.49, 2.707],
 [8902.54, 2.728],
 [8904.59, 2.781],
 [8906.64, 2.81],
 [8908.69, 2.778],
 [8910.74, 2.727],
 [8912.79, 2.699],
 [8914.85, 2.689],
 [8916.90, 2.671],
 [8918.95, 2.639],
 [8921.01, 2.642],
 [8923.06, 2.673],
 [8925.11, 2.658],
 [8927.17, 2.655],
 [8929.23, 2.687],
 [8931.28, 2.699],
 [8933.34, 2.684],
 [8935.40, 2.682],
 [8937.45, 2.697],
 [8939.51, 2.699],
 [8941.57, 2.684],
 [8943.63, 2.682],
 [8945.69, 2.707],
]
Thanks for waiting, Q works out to 0.11 mag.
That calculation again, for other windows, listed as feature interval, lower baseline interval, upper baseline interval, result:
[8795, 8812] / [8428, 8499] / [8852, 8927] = 0.039 mag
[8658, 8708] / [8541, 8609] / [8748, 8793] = 0.050 mag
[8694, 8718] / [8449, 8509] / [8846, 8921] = 0.013 mag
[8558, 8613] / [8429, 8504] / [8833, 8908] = -0.014 mag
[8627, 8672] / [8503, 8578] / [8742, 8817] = 0.026 mag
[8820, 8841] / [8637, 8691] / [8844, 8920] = -0.013 mag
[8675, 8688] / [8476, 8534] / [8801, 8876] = -0.011 mag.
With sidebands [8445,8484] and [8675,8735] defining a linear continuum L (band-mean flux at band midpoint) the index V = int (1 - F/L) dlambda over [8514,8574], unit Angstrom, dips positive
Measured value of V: 3.2 Angstrom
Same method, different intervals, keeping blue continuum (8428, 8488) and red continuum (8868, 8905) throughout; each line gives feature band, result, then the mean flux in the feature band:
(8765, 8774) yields -0.1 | 2.78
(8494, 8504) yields 1.0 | 2.57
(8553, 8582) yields -0.1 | 2.83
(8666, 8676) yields 0.8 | 2.57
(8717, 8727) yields 0.0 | 2.76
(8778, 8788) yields -0.2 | 2.81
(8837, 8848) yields 0.1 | 2.71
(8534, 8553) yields 2.8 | 2.42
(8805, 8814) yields 0.7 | 2.51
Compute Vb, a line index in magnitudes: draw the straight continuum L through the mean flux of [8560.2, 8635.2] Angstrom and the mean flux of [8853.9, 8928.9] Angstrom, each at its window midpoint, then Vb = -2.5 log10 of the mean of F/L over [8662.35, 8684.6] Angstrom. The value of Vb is 0.10 mag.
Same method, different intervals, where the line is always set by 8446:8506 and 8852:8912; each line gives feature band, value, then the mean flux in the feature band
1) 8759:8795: -0.01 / 2.77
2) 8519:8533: 0.00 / 2.81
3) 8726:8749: -0.01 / 2.78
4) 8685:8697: 0.01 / 2.75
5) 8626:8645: -0.01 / 2.82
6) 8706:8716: 0.01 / 2.73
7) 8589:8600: 0.01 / 2.76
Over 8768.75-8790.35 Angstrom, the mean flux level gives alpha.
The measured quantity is 2.78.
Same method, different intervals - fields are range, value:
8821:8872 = 2.71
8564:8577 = 2.87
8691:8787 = 2.76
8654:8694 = 2.61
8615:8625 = 2.83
